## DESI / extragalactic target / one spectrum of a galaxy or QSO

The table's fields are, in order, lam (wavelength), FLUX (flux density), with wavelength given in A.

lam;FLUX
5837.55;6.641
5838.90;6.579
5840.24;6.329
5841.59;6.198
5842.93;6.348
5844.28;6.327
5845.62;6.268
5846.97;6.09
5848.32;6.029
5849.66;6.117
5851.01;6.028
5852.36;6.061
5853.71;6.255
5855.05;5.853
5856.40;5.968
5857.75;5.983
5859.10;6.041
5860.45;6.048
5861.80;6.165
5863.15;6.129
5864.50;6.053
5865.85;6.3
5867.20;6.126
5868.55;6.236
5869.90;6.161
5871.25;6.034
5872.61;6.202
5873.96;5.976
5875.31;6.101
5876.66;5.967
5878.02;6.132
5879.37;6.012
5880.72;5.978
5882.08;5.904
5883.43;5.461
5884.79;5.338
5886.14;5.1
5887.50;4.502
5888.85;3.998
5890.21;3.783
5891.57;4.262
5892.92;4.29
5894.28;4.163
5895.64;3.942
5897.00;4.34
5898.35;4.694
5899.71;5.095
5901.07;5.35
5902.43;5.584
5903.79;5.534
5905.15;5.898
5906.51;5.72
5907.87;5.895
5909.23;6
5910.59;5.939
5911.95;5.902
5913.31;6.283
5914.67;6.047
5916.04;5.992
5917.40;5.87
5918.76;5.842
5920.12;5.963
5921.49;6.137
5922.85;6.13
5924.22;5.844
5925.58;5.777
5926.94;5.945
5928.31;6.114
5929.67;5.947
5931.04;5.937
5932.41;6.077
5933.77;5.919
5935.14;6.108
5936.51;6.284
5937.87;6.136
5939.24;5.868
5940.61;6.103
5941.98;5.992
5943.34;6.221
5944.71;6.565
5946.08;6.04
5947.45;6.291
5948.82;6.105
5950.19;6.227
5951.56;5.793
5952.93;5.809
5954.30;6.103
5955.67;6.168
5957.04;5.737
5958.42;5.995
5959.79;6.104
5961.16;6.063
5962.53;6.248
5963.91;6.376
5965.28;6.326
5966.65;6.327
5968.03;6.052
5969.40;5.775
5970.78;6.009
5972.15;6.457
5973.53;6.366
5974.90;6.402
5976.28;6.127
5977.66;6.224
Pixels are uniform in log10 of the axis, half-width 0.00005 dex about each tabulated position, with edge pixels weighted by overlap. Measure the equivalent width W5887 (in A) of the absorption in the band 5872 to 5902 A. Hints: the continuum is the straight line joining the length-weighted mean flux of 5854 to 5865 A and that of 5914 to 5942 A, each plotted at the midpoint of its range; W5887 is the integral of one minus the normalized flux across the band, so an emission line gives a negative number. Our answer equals 4.51 A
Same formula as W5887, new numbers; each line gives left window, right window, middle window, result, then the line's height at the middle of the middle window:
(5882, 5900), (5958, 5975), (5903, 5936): -4.9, 5.19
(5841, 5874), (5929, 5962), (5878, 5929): 5.5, 6.09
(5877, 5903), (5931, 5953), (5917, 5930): -0.6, 5.69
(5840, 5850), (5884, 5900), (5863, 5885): -3.9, 5.12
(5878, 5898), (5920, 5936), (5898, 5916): -1.1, 5.39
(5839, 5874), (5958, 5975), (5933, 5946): 0.1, 6.18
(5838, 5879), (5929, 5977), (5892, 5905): 2.8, 6.13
